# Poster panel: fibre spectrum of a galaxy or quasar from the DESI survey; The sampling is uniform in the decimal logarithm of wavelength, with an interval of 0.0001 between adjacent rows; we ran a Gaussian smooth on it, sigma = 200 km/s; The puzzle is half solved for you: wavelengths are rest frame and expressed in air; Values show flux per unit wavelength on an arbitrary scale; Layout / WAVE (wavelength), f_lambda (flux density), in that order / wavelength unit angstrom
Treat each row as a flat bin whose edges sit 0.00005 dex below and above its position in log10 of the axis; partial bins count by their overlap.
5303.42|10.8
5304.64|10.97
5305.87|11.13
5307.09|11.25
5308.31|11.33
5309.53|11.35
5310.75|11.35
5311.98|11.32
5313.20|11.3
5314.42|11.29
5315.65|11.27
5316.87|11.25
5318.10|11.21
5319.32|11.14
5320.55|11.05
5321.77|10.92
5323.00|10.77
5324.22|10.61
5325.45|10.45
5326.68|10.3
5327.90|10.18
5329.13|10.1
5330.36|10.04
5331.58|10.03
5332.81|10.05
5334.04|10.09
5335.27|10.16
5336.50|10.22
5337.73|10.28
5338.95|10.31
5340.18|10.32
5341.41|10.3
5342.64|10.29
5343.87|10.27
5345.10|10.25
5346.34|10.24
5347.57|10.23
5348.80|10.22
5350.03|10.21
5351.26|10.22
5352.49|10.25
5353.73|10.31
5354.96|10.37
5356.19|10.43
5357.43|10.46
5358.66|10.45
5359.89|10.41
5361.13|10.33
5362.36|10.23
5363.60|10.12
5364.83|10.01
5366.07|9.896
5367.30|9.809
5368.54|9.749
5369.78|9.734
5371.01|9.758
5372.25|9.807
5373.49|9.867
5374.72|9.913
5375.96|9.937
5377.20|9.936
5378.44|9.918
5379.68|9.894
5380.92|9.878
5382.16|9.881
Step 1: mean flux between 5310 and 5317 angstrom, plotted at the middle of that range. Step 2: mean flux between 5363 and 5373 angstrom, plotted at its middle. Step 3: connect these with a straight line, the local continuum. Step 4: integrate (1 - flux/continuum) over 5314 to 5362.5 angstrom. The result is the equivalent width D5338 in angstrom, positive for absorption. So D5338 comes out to 0.9 angstrom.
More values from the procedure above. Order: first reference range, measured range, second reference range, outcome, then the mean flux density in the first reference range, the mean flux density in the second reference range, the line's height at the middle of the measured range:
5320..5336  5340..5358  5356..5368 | 0.0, 10.4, 10.2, 10.3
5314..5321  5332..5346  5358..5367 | 0.6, 11.2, 10.2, 10.7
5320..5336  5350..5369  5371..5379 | -0.3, 10.4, 9.88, 10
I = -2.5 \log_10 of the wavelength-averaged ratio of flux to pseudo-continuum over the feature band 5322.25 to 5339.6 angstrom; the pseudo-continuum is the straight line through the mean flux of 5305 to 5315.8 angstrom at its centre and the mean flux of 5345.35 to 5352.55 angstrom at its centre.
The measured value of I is 0.047 mag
